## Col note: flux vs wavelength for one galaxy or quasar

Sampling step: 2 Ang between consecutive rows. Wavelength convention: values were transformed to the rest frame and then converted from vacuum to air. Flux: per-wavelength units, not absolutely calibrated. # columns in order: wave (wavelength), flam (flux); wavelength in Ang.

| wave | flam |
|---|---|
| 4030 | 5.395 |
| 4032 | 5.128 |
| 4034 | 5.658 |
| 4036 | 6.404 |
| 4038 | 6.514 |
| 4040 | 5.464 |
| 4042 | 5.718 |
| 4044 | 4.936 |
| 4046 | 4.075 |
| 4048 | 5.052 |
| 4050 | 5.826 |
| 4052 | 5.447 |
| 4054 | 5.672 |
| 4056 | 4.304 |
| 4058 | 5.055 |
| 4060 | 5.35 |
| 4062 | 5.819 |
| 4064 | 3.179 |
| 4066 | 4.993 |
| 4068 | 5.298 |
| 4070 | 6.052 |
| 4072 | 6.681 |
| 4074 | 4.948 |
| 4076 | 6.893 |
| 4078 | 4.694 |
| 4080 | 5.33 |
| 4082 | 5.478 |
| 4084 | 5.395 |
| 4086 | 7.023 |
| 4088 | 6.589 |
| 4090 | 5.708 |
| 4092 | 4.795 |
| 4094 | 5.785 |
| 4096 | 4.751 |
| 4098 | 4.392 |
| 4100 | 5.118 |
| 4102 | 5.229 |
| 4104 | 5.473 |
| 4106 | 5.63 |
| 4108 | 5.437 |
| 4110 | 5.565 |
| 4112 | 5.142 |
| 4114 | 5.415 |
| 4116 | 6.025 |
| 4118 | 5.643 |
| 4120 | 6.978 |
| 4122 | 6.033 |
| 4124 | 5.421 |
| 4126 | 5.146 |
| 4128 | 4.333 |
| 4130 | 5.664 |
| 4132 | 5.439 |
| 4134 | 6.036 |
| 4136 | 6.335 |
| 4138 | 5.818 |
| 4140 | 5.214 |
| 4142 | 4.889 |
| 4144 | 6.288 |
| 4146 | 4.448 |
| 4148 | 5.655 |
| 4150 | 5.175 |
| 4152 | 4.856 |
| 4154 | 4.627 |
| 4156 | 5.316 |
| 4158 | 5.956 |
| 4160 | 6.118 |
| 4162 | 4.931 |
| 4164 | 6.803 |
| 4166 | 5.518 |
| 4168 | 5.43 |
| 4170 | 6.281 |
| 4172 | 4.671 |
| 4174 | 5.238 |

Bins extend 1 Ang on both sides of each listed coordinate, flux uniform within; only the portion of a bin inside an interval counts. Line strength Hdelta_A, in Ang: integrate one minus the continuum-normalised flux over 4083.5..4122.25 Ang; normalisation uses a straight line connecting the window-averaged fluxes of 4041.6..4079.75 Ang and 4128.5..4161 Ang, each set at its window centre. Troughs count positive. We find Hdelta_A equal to -1.7 Ang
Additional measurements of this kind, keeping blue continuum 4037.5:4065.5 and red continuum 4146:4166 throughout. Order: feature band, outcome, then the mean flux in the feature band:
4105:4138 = -1.9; 5.65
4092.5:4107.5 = 0.3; 5.19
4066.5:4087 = -2.1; 5.76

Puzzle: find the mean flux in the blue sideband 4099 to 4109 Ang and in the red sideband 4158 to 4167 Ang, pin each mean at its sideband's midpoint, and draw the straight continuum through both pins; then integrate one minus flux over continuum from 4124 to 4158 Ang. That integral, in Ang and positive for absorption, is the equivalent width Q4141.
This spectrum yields 2.0 Ang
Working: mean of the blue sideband 5.38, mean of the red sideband 5.86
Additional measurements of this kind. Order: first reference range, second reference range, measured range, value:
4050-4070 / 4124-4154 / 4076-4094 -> -1.8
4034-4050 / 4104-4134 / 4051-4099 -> 1.1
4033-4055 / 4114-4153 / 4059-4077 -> 0.2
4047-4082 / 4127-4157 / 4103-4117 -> -0.5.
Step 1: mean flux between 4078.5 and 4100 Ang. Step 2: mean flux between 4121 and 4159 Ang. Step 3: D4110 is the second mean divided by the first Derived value 1.0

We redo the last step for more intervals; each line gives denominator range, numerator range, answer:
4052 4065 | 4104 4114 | 1.10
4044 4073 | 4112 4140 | 1.09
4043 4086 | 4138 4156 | 0.98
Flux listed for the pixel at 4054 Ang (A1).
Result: 5.672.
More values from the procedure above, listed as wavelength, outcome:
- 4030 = 5.395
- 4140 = 5.214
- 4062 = 5.819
